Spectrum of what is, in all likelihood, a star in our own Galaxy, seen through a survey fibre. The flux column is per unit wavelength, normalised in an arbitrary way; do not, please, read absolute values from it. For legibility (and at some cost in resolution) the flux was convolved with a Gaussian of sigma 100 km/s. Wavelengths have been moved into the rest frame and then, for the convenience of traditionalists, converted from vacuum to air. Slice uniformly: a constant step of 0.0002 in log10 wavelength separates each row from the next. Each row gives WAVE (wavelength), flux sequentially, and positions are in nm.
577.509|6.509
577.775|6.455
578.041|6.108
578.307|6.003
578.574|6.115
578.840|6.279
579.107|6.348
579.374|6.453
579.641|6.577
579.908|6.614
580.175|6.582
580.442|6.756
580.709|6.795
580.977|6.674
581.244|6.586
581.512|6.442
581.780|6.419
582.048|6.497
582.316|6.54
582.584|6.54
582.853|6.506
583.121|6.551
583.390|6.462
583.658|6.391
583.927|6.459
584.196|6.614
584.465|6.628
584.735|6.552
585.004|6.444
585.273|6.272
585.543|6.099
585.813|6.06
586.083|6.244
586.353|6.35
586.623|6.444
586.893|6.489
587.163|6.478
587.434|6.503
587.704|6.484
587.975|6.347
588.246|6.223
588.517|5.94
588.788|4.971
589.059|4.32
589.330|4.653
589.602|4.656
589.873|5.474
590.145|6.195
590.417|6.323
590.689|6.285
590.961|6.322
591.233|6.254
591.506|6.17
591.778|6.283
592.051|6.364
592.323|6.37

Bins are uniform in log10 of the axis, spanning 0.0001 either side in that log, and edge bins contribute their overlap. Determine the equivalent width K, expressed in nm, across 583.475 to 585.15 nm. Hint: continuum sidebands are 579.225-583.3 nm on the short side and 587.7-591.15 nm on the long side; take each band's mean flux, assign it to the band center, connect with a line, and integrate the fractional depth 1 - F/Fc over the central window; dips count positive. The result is -0.07 nm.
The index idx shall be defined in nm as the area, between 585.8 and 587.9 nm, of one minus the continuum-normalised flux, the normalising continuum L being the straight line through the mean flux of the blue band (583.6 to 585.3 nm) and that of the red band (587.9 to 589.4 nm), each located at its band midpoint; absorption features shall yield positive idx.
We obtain -0.191 nm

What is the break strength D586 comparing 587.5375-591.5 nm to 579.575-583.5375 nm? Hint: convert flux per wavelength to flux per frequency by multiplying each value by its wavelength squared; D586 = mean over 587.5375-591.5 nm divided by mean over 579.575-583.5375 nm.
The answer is 0.90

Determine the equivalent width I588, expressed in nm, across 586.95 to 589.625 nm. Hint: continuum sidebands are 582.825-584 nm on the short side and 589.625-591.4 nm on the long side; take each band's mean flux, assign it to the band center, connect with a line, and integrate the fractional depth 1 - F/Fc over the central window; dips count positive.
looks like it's 0.20 nm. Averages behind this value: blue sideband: 6.48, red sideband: 6.05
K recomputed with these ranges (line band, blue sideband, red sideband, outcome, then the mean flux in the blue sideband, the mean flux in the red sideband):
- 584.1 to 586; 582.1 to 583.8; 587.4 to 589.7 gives -0.07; 6.5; 5.54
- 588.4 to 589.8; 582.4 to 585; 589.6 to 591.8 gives 0.28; 6.52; 6.06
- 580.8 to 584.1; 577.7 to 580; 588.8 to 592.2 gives -0.20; 6.32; 5.75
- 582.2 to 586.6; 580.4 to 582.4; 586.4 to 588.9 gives -0.01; 6.58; 6.23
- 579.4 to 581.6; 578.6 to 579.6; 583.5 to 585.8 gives -0.09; 6.35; 6.41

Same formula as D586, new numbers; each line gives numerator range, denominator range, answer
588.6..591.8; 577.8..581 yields 0.91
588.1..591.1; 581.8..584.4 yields 0.88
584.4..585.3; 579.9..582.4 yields 1.00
